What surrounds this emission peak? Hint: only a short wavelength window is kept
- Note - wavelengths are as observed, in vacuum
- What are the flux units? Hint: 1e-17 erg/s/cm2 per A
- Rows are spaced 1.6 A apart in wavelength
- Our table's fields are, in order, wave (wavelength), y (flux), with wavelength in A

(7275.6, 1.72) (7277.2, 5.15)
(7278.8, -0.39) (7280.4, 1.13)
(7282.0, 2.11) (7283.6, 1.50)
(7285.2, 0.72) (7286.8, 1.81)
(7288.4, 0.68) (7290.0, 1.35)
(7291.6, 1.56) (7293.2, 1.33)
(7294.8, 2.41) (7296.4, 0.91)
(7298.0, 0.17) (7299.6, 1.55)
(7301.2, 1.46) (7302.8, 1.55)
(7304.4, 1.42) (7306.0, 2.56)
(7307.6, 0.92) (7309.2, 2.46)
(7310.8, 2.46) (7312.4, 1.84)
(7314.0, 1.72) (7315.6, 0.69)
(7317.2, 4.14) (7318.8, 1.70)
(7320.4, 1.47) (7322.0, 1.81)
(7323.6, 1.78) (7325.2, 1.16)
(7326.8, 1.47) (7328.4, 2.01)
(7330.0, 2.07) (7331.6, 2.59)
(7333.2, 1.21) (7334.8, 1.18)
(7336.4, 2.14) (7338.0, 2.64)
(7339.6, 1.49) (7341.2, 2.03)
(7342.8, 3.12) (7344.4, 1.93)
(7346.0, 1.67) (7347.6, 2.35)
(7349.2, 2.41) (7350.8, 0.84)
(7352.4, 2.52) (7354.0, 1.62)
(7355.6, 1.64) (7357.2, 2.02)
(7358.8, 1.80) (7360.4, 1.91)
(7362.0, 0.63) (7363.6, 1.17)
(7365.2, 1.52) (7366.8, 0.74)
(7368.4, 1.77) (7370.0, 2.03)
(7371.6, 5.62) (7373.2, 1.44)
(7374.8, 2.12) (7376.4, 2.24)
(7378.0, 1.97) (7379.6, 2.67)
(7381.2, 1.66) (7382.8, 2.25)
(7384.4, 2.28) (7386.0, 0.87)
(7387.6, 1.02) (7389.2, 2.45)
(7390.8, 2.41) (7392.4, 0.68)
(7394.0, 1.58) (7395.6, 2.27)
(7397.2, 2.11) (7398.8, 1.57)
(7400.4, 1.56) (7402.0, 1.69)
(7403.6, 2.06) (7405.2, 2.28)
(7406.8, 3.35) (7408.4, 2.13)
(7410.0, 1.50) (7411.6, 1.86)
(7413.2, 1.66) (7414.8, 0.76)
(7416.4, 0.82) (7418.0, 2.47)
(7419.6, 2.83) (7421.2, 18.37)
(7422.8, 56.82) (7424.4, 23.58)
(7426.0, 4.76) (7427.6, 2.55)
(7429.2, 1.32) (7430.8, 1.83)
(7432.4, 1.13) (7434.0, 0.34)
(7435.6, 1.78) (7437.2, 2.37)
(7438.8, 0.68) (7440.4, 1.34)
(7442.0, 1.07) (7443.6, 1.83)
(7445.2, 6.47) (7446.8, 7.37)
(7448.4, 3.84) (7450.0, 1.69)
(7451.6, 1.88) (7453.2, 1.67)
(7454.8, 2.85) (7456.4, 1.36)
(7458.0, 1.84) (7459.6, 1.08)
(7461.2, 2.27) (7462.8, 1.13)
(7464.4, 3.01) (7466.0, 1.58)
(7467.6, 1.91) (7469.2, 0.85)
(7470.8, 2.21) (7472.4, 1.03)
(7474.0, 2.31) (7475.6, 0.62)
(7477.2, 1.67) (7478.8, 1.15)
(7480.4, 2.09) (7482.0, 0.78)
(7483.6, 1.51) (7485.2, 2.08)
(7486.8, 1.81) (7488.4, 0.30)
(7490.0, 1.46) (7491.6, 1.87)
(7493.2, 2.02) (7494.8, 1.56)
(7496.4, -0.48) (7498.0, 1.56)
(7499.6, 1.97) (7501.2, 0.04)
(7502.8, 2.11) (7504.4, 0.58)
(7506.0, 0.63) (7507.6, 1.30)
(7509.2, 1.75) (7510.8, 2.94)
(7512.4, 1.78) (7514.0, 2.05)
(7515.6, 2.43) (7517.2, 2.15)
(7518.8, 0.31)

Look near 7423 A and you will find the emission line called H-alpha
